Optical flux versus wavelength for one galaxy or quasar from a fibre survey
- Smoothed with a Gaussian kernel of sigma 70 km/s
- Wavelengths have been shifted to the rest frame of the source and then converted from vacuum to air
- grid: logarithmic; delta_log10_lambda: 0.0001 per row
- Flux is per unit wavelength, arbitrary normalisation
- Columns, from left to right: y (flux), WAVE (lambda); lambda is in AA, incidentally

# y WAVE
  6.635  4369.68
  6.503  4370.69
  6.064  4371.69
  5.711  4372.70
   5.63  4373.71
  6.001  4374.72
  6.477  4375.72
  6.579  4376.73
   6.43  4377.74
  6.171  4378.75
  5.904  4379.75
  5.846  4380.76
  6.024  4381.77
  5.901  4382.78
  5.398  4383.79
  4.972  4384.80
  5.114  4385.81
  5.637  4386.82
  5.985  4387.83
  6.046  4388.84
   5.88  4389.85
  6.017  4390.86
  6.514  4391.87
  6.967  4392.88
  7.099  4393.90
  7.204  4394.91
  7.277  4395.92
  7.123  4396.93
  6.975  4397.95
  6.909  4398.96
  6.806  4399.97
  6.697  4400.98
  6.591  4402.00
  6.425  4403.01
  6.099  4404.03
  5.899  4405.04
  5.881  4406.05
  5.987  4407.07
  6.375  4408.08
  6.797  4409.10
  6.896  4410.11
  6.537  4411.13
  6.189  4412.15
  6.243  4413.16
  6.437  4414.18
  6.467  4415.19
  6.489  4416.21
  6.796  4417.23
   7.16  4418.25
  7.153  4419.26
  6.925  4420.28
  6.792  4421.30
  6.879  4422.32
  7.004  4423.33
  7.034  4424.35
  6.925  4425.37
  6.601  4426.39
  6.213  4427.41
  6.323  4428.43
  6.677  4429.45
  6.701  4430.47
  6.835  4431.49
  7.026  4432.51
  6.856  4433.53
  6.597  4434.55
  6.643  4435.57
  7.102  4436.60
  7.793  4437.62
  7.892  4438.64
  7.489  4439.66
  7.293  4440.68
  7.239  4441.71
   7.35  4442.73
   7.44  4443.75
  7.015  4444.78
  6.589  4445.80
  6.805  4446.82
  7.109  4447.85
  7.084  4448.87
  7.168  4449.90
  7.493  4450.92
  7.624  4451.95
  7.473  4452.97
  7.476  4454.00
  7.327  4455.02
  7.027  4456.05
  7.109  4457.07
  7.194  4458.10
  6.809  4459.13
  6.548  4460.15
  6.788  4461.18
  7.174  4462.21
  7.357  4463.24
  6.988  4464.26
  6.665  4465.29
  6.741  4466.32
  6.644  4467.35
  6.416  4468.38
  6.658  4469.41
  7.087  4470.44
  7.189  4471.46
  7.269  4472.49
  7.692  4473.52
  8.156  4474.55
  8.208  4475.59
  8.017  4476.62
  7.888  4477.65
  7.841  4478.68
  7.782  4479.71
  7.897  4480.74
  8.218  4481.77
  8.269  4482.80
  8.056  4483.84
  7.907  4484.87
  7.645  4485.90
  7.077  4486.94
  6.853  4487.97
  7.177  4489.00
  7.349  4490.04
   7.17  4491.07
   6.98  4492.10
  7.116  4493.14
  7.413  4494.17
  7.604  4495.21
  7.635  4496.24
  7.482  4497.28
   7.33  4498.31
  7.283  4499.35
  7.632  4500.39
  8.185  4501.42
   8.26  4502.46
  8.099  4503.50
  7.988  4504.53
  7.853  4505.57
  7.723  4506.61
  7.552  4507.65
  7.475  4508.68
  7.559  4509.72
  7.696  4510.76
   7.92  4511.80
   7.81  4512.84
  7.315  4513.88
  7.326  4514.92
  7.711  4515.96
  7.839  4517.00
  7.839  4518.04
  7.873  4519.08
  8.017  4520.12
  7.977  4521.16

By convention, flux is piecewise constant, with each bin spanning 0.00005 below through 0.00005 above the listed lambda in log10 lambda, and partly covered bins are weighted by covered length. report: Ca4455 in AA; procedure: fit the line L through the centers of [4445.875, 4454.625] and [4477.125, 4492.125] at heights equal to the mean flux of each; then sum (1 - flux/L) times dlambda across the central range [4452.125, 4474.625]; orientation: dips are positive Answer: 1.0 AA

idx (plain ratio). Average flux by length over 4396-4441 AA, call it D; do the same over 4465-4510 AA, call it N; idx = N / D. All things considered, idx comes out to 1.12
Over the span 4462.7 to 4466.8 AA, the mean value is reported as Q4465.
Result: 6.94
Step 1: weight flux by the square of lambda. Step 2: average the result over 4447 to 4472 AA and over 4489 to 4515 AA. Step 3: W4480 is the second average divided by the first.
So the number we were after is 1.10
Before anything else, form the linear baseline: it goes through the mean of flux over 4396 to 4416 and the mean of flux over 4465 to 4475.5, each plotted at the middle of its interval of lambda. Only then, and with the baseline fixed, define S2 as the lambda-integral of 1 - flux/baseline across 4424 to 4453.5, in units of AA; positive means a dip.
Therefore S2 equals -1.0 AA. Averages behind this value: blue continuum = 6.51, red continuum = 7.1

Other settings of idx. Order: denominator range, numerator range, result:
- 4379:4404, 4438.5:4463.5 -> 1.14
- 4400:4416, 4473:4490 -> 1.22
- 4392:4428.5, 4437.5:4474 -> 1.07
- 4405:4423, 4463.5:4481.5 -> 1.12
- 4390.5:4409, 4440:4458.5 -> 1.09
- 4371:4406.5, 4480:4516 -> 1.22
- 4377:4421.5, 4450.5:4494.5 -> 1.15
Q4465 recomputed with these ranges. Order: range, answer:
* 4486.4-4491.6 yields 7.13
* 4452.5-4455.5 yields 7.43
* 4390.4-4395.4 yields 6.76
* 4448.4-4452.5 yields 7.35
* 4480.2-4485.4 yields 8.07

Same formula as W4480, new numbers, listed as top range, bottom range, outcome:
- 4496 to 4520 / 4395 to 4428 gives 1.21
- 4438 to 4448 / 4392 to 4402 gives 1.06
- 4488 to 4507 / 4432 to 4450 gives 1.09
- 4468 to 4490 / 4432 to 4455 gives 1.07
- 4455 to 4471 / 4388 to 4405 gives 1.07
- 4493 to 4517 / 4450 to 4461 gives 1.09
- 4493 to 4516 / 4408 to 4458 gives 1.14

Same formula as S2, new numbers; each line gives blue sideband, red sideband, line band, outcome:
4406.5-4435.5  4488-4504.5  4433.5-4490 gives -1.4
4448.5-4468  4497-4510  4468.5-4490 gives -0.7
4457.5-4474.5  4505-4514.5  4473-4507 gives -1.6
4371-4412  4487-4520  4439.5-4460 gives -0.7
